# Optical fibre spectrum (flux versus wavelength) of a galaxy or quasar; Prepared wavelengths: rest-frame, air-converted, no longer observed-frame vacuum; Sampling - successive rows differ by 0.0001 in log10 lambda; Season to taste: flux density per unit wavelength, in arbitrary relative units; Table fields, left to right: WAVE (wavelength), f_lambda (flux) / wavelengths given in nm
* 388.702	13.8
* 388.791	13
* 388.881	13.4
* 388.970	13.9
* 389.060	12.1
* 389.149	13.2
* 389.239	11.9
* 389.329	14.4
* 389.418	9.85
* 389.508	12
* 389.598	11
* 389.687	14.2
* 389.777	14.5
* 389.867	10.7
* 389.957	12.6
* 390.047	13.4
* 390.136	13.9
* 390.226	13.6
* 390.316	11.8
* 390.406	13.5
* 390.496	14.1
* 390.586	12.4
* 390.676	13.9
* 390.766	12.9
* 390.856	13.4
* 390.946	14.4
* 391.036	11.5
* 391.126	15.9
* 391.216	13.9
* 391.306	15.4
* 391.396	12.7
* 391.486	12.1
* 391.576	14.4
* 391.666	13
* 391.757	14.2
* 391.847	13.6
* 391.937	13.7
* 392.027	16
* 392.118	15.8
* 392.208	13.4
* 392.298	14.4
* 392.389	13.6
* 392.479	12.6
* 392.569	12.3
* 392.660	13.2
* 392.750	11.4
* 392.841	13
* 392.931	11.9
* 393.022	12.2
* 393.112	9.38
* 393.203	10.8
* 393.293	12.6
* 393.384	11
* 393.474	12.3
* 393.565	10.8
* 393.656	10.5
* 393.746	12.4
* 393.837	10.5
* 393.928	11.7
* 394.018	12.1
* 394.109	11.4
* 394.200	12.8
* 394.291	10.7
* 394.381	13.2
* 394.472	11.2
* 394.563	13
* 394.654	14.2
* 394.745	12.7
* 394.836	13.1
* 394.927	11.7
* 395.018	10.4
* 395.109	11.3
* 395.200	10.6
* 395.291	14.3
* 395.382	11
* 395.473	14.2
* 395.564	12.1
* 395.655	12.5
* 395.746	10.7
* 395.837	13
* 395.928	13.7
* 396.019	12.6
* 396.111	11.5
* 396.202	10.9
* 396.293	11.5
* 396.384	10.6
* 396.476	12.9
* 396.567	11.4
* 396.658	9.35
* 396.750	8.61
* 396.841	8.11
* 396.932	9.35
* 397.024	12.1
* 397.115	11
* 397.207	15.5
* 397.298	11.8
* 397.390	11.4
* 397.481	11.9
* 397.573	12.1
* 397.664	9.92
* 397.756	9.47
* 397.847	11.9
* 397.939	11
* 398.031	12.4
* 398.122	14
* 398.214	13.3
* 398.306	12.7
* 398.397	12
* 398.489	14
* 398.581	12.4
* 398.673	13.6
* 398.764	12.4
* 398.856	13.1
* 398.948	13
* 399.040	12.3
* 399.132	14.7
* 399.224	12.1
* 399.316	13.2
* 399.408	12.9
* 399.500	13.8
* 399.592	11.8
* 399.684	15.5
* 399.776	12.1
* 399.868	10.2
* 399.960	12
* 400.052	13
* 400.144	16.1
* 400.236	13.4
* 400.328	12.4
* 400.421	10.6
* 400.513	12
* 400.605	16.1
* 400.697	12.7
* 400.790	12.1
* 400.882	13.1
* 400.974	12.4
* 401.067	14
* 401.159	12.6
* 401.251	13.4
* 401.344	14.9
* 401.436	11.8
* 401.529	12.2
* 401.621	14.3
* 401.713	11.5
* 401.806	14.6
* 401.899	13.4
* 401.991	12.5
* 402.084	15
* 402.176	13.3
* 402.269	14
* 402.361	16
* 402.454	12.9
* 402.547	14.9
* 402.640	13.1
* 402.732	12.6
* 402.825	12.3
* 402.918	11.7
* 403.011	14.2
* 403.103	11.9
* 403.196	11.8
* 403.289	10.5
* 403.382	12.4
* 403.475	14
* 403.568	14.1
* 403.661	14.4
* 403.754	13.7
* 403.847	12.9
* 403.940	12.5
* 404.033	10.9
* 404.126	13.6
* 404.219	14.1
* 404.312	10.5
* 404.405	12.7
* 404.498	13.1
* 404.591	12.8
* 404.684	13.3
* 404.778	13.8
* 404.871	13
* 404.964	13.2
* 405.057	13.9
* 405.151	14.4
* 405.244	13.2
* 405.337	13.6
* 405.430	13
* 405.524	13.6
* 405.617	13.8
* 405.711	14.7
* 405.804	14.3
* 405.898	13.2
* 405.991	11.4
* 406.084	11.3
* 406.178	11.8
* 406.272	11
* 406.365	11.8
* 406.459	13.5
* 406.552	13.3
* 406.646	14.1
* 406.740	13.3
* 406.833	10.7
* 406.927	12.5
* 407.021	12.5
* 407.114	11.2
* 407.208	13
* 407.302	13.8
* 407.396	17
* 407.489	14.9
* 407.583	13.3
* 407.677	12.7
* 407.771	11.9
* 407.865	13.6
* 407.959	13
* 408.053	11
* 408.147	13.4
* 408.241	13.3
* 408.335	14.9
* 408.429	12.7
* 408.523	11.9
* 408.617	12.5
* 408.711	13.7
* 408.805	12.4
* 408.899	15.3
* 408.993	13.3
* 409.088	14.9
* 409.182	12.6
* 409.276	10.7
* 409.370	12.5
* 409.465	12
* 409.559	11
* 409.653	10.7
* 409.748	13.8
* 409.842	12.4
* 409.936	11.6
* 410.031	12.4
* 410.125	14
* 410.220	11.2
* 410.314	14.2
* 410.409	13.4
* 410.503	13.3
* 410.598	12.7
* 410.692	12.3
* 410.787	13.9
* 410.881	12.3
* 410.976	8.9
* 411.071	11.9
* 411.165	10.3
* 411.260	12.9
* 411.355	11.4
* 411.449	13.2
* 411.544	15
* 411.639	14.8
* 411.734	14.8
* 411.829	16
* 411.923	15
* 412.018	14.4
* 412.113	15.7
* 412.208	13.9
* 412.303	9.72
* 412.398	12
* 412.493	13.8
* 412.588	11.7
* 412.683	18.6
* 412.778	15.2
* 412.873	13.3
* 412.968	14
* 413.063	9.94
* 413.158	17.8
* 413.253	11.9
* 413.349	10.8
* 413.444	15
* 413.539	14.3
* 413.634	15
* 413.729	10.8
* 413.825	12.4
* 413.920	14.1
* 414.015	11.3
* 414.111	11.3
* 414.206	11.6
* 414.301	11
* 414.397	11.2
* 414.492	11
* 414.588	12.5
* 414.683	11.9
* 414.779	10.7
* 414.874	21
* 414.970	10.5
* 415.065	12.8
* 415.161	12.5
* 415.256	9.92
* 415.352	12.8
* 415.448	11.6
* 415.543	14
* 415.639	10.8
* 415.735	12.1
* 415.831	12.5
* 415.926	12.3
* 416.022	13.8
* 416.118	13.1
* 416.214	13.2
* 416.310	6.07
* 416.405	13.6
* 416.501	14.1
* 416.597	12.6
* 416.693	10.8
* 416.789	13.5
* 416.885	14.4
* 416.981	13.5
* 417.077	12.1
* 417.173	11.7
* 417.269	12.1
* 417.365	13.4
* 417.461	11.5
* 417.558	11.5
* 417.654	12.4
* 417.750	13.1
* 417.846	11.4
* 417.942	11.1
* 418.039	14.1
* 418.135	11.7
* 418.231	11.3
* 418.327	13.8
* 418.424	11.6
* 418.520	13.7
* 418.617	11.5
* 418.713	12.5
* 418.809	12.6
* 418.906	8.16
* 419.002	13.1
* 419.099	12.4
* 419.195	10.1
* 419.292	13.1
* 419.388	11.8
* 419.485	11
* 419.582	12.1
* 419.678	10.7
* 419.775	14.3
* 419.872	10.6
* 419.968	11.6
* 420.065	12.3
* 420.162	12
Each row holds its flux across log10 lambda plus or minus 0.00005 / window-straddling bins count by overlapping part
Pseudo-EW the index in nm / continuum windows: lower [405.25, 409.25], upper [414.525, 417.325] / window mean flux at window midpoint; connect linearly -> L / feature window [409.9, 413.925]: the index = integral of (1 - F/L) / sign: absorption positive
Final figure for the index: -0.15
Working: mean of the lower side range 13.1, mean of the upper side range 12.5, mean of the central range 13.2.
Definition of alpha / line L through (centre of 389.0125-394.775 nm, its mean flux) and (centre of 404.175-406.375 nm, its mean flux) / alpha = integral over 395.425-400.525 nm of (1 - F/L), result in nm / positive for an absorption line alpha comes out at 0.27 nm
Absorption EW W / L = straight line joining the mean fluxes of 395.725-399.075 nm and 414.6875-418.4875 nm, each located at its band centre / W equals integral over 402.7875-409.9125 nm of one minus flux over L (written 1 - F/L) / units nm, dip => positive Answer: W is -0.47 nm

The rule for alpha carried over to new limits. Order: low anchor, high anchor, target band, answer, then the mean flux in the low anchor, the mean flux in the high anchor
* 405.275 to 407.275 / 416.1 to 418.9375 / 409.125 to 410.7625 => 0.02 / 12.8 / 12.2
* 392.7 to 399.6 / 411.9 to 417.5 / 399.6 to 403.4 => -0.27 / 12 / 12.8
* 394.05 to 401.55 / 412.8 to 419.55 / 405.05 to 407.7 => -0.17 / 12.3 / 12.4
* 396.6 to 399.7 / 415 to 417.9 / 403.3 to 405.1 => -0.13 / 12.1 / 12.3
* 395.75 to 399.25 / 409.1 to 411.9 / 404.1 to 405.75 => -0.13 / 11.9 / 12.7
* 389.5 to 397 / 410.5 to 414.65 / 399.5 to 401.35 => -0.05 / 12.4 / 13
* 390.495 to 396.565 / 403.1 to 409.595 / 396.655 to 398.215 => 0.17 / 12.6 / 13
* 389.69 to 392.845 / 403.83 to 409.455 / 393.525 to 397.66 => 0.50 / 13.5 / 13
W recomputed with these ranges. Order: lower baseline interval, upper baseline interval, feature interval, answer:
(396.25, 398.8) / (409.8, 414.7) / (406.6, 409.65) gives -0.08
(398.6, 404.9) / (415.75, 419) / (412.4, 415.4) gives -0.11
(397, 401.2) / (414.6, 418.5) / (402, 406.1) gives -0.19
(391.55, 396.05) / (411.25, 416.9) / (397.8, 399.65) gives -0.04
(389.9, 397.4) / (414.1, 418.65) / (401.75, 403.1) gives -0.13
